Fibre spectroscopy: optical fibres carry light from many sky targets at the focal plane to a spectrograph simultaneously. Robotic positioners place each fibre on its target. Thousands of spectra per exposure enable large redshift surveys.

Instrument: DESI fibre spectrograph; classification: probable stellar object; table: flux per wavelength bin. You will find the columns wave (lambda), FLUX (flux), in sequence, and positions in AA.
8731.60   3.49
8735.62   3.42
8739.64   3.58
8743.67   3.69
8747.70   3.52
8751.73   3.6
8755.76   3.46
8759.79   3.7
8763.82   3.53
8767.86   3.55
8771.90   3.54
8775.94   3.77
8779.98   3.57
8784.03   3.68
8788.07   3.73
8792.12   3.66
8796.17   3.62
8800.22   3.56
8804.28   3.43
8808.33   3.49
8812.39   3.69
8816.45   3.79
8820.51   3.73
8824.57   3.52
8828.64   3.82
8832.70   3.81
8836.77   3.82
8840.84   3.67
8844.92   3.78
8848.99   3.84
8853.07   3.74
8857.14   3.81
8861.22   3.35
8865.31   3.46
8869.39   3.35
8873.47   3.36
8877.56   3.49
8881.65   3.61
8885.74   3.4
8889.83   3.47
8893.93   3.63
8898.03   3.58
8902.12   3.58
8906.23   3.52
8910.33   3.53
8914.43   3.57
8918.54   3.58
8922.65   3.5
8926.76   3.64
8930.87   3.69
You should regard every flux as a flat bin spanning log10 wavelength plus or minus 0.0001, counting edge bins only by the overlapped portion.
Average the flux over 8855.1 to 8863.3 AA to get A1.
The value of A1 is 3.58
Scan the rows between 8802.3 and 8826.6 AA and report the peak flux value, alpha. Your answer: 3.79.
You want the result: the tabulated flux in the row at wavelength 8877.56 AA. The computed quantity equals 3.49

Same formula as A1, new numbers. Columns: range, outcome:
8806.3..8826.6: 3.65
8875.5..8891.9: 3.49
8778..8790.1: 3.66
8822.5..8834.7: 3.72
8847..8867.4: 3.64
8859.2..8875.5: 3.38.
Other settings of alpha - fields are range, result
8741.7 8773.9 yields 3.7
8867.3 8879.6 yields 3.49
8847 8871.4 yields 3.84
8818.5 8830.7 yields 3.82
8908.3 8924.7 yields 3.58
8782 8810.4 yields 3.73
